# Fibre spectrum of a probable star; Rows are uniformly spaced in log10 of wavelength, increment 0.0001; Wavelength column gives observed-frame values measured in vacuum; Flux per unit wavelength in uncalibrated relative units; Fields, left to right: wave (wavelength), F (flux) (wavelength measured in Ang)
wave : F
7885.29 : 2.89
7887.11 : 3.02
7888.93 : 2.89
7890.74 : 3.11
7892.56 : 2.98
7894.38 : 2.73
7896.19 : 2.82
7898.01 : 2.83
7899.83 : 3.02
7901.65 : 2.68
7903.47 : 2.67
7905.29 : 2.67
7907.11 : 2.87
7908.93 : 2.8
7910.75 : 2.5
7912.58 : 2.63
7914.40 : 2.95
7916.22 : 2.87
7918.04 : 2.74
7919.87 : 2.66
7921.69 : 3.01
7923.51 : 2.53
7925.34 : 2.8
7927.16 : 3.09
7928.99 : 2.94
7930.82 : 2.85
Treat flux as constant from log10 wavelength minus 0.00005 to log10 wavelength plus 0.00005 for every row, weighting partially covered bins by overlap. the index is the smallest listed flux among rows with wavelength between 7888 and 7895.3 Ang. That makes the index 2.73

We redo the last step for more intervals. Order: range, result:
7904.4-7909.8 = 2.67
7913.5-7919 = 2.74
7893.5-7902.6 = 2.68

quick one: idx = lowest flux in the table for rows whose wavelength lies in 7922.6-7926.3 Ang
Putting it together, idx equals 2.53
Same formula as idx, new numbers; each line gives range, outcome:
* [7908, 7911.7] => 2.5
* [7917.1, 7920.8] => 2.66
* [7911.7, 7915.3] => 2.63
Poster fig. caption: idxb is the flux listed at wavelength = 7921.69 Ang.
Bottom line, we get 3.01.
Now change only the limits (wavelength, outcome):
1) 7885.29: 2.89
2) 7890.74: 3.11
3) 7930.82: 2.85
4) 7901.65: 2.68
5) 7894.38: 2.73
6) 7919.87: 2.66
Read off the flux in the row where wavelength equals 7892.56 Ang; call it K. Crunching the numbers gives 2.98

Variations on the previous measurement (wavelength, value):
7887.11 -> 3.02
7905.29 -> 2.67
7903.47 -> 2.67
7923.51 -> 2.53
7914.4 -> 2.95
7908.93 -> 2.8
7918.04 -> 2.74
